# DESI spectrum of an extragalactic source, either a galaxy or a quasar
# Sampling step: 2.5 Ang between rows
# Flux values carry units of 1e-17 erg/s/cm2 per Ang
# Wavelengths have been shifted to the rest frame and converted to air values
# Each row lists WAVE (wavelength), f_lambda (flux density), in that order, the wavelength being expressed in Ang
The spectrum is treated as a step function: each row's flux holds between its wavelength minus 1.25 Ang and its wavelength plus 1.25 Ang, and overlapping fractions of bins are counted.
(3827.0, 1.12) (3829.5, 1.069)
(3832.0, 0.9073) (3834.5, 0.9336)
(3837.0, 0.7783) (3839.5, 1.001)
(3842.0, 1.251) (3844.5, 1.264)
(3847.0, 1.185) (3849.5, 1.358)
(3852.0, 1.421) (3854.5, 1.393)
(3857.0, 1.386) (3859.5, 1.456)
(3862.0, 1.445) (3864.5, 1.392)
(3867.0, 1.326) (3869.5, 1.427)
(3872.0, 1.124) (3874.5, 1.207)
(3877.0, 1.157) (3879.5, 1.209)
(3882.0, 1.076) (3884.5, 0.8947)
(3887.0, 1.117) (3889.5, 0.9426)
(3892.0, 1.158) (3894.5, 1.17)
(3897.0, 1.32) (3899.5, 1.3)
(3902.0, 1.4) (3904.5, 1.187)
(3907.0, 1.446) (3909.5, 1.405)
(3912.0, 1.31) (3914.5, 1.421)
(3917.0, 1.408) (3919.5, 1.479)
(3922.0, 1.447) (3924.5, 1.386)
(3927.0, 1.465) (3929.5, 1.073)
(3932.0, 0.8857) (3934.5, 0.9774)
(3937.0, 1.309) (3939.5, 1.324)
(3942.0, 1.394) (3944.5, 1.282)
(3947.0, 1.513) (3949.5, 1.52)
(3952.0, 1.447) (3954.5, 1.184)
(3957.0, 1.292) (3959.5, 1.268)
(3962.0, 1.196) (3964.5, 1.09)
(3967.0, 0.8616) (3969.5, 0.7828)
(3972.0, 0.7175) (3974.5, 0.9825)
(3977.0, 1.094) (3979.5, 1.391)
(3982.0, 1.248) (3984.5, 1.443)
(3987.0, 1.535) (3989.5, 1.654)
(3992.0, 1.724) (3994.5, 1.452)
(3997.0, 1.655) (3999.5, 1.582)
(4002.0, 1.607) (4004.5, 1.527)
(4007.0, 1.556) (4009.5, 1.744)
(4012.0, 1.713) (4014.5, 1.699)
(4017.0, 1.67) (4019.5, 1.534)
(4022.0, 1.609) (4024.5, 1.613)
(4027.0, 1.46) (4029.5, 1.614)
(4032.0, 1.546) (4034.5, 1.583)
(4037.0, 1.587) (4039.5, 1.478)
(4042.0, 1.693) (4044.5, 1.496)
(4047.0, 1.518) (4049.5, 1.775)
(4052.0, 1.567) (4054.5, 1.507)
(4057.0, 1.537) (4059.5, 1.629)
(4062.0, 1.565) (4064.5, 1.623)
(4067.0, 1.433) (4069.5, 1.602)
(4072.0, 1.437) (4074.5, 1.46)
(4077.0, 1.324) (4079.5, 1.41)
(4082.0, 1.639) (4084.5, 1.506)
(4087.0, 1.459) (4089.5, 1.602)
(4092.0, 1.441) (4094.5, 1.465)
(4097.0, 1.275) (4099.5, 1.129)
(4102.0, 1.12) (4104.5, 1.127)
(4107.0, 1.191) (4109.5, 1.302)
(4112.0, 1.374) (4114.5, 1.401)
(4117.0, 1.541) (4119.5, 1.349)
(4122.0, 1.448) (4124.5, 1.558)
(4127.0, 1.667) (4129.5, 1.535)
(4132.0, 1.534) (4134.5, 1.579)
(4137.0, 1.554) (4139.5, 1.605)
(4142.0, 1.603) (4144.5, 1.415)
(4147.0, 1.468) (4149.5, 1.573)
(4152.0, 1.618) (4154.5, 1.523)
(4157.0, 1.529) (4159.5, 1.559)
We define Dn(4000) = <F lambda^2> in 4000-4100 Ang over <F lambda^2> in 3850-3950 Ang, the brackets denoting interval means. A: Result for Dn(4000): 1.29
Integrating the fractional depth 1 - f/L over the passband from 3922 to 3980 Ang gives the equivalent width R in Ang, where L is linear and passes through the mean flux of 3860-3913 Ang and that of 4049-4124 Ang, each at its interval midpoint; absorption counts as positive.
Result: 4.8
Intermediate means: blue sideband 1.24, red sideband 1.44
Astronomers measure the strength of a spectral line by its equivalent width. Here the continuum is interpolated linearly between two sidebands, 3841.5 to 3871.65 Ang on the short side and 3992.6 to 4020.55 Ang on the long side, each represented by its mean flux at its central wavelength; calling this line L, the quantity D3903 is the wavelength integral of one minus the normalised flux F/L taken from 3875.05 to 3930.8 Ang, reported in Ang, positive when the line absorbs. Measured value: 6.8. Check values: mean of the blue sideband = 1.35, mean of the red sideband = 1.62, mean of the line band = 1.26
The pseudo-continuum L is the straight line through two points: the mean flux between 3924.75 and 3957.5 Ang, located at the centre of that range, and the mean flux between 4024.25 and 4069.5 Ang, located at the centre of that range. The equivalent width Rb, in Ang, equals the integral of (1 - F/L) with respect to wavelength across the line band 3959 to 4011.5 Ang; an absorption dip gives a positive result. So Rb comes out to 2.4 Ang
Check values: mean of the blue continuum 1.28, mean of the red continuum 1.57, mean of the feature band 1.34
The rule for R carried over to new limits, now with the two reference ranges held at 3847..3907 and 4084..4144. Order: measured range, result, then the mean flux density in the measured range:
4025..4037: -1.6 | 1.56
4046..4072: -3.3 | 1.57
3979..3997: -2.3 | 1.51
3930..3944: 1.3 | 1.18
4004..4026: -4.4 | 1.63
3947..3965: 0.1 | 1.31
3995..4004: -1.6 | 1.59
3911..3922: -1.1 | 1.41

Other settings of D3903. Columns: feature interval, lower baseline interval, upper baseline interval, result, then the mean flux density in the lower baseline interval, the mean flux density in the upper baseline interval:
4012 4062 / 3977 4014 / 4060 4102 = -2.88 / 1.55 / 1.45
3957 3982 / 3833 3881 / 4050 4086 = 5.88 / 1.25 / 1.52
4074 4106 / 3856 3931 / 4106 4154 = 1.72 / 1.28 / 1.49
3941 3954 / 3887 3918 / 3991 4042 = -0.10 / 1.28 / 1.6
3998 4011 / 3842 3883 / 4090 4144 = -2.26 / 1.3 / 1.42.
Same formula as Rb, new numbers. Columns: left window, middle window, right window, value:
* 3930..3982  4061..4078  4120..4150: -1.1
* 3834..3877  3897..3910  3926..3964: -0.8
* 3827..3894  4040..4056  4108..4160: -2.0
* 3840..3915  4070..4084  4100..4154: -0.5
